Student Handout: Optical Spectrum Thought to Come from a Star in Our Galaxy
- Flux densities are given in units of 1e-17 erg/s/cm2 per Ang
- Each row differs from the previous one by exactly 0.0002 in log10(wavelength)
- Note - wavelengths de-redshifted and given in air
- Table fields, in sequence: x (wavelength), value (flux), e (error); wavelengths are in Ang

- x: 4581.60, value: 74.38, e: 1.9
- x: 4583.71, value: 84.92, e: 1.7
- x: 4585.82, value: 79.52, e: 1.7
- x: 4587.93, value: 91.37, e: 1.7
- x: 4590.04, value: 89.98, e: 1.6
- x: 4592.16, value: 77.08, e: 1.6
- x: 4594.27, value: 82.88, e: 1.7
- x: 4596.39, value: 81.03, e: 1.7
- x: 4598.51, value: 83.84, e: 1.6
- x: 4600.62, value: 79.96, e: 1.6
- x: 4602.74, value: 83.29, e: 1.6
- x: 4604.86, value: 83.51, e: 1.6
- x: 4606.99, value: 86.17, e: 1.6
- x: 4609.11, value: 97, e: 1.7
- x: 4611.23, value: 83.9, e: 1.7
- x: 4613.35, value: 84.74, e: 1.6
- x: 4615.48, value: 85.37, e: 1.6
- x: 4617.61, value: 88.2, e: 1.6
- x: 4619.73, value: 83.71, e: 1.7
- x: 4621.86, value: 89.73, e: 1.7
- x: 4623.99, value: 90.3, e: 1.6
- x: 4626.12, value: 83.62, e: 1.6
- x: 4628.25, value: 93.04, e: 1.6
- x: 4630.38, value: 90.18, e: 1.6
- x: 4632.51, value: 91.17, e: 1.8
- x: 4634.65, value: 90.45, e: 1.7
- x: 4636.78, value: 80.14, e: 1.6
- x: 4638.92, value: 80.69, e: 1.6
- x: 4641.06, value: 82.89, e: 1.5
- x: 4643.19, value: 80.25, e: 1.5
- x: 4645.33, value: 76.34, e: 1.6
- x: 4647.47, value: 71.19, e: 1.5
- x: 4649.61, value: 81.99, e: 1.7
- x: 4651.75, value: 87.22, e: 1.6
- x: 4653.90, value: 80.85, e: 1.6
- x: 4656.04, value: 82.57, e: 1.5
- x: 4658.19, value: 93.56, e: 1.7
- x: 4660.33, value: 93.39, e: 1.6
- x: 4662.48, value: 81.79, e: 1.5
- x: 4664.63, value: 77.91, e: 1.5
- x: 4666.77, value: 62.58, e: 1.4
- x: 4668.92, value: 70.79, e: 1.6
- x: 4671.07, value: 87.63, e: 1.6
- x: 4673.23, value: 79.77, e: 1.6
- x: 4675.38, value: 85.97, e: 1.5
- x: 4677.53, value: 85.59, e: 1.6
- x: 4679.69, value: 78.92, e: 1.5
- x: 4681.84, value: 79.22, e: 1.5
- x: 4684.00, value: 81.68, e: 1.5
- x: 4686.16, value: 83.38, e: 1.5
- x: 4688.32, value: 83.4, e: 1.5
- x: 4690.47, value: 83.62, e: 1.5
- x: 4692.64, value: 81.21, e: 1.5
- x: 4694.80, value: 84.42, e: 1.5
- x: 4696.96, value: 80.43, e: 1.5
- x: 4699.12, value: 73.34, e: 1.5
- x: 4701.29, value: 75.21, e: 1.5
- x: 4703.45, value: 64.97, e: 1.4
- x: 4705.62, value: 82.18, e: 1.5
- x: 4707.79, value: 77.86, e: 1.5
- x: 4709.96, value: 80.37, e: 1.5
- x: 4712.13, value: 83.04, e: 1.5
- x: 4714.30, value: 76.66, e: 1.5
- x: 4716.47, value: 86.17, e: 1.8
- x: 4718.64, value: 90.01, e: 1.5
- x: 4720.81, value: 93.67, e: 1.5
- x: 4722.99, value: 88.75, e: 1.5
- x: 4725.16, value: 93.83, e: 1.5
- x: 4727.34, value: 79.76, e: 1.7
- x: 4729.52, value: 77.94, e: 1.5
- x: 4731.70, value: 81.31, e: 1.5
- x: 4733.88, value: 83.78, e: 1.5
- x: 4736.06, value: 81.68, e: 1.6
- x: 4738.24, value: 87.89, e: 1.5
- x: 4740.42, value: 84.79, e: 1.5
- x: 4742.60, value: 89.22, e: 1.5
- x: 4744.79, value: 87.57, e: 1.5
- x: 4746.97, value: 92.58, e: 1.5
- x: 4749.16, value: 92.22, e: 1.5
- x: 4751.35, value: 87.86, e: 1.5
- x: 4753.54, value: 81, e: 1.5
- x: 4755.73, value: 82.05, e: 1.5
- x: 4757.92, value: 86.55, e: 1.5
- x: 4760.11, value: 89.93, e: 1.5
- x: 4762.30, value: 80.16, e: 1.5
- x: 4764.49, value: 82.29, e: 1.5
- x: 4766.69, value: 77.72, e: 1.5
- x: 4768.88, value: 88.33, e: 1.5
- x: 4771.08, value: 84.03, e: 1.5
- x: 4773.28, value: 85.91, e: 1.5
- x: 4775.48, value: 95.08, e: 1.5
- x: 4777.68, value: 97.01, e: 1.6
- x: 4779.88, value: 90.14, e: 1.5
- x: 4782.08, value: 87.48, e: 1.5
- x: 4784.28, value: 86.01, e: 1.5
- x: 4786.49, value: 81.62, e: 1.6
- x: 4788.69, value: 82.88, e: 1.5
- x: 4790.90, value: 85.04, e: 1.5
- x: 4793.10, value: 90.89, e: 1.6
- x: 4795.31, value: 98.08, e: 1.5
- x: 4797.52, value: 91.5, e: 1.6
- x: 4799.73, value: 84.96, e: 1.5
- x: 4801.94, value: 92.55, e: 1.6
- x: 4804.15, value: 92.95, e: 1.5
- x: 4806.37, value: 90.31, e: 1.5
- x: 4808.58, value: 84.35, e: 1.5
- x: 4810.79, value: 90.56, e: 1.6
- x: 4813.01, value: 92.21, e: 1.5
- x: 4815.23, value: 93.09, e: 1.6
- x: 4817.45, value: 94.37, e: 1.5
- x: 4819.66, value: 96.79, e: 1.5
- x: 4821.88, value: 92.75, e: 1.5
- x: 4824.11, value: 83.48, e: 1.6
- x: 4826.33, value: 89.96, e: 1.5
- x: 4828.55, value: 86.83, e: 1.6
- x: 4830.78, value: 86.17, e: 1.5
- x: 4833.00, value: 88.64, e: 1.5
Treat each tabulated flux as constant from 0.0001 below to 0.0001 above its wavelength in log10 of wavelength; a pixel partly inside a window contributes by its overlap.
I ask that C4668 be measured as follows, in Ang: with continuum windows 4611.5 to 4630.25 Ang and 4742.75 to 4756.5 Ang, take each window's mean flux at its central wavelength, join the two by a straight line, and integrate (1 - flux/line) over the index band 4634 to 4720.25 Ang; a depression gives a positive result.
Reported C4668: 6.3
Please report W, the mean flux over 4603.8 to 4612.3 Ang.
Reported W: 87.6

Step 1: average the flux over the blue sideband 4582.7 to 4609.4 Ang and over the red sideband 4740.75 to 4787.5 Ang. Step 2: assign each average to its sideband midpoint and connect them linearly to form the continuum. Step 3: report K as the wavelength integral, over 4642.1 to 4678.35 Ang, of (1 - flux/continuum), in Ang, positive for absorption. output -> 1.77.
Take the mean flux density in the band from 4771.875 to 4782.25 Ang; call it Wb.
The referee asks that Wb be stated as 91.2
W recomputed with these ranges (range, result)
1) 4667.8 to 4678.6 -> 81.9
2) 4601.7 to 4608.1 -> 84.3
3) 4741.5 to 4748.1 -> 89.8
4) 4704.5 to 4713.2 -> 80.7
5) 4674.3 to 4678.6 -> 85.9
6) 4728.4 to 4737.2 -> 81.2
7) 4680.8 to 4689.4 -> 82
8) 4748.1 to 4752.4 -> 90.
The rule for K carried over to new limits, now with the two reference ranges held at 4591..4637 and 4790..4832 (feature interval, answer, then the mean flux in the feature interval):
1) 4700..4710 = 1.4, 75.6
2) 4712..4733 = 0.8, 85.2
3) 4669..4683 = 0.9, 82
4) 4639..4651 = 1.1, 79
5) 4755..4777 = 1.0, 85.5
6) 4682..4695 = 0.8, 82.6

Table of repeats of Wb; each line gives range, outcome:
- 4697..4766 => 83.6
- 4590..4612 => 84.2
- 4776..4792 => 87.5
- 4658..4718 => 80.4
